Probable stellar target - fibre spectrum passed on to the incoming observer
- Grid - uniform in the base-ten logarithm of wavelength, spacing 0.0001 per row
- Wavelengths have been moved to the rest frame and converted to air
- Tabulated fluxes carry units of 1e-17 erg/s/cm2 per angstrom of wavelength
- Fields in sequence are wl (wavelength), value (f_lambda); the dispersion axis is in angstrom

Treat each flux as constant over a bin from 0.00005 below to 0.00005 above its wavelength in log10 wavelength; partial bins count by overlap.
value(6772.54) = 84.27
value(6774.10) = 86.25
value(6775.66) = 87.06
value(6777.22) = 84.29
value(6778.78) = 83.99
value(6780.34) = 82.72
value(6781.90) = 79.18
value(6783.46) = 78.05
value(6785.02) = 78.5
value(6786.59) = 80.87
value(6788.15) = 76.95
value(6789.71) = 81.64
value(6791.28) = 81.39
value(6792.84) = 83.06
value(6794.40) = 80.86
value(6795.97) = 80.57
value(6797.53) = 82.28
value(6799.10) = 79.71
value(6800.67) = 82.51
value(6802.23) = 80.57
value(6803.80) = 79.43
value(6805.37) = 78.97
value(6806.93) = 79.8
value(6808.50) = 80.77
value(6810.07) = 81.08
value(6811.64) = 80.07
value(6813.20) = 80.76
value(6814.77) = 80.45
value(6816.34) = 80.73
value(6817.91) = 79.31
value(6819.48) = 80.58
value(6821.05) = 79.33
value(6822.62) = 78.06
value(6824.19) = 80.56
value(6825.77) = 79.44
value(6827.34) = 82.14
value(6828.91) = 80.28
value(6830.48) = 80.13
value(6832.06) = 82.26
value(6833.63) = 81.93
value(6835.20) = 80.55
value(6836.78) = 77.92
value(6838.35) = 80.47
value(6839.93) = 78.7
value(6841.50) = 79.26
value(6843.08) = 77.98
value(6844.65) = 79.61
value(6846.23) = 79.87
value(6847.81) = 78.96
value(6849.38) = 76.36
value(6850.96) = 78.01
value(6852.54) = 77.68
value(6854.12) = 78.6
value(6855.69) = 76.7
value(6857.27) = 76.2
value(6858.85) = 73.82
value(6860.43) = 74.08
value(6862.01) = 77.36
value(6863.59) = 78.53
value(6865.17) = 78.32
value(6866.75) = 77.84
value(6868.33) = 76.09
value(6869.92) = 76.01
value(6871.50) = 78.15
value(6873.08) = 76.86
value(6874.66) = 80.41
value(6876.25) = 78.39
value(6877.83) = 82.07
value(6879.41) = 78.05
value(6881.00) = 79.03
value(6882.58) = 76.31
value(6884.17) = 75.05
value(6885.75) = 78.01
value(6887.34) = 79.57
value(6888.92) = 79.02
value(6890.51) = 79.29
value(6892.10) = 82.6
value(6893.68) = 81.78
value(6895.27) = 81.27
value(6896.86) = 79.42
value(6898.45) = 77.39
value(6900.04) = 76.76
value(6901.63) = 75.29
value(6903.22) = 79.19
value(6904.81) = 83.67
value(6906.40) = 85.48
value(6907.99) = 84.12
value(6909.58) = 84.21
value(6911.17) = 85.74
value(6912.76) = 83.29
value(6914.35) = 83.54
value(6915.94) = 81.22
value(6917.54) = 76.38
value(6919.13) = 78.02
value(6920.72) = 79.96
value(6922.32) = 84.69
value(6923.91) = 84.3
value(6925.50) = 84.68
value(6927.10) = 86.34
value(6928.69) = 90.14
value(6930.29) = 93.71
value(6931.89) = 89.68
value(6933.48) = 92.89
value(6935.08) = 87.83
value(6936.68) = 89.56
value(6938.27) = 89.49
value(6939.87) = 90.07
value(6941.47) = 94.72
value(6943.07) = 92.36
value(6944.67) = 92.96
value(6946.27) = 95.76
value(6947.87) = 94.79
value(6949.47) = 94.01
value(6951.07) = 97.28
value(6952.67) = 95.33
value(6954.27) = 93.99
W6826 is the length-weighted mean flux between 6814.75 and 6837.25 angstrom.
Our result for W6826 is 80.2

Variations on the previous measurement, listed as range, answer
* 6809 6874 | 78.8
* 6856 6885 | 77.4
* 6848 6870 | 76.9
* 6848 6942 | 81.2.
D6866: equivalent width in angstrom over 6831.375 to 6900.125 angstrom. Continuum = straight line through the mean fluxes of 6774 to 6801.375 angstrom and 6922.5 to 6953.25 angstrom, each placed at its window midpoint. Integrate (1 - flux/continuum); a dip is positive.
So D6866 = 6.4 angstrom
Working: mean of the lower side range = 81.5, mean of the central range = 78.5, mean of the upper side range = 91.2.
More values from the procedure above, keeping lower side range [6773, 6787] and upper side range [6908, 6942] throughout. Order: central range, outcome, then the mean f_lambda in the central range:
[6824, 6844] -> 0.9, 80.1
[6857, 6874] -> 1.6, 76.7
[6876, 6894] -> 1.3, 79.1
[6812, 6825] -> 0.5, 80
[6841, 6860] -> 1.5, 77.7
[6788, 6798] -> 0.2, 81.2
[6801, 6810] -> 0.3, 80.1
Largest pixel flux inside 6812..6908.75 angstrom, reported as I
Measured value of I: 85.48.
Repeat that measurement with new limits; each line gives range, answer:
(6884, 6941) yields 93.71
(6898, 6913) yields 85.74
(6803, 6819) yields 81.08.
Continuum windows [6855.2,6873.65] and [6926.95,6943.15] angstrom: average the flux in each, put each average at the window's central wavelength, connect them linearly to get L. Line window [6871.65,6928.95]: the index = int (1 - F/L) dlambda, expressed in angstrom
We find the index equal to 2.0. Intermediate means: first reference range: 76.6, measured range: 80.8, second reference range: 90.7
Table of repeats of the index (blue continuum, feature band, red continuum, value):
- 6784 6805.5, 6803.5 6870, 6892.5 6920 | 1.4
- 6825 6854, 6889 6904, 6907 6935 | 0.7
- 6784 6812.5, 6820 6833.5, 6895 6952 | 0.2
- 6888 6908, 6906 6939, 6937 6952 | 0.6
